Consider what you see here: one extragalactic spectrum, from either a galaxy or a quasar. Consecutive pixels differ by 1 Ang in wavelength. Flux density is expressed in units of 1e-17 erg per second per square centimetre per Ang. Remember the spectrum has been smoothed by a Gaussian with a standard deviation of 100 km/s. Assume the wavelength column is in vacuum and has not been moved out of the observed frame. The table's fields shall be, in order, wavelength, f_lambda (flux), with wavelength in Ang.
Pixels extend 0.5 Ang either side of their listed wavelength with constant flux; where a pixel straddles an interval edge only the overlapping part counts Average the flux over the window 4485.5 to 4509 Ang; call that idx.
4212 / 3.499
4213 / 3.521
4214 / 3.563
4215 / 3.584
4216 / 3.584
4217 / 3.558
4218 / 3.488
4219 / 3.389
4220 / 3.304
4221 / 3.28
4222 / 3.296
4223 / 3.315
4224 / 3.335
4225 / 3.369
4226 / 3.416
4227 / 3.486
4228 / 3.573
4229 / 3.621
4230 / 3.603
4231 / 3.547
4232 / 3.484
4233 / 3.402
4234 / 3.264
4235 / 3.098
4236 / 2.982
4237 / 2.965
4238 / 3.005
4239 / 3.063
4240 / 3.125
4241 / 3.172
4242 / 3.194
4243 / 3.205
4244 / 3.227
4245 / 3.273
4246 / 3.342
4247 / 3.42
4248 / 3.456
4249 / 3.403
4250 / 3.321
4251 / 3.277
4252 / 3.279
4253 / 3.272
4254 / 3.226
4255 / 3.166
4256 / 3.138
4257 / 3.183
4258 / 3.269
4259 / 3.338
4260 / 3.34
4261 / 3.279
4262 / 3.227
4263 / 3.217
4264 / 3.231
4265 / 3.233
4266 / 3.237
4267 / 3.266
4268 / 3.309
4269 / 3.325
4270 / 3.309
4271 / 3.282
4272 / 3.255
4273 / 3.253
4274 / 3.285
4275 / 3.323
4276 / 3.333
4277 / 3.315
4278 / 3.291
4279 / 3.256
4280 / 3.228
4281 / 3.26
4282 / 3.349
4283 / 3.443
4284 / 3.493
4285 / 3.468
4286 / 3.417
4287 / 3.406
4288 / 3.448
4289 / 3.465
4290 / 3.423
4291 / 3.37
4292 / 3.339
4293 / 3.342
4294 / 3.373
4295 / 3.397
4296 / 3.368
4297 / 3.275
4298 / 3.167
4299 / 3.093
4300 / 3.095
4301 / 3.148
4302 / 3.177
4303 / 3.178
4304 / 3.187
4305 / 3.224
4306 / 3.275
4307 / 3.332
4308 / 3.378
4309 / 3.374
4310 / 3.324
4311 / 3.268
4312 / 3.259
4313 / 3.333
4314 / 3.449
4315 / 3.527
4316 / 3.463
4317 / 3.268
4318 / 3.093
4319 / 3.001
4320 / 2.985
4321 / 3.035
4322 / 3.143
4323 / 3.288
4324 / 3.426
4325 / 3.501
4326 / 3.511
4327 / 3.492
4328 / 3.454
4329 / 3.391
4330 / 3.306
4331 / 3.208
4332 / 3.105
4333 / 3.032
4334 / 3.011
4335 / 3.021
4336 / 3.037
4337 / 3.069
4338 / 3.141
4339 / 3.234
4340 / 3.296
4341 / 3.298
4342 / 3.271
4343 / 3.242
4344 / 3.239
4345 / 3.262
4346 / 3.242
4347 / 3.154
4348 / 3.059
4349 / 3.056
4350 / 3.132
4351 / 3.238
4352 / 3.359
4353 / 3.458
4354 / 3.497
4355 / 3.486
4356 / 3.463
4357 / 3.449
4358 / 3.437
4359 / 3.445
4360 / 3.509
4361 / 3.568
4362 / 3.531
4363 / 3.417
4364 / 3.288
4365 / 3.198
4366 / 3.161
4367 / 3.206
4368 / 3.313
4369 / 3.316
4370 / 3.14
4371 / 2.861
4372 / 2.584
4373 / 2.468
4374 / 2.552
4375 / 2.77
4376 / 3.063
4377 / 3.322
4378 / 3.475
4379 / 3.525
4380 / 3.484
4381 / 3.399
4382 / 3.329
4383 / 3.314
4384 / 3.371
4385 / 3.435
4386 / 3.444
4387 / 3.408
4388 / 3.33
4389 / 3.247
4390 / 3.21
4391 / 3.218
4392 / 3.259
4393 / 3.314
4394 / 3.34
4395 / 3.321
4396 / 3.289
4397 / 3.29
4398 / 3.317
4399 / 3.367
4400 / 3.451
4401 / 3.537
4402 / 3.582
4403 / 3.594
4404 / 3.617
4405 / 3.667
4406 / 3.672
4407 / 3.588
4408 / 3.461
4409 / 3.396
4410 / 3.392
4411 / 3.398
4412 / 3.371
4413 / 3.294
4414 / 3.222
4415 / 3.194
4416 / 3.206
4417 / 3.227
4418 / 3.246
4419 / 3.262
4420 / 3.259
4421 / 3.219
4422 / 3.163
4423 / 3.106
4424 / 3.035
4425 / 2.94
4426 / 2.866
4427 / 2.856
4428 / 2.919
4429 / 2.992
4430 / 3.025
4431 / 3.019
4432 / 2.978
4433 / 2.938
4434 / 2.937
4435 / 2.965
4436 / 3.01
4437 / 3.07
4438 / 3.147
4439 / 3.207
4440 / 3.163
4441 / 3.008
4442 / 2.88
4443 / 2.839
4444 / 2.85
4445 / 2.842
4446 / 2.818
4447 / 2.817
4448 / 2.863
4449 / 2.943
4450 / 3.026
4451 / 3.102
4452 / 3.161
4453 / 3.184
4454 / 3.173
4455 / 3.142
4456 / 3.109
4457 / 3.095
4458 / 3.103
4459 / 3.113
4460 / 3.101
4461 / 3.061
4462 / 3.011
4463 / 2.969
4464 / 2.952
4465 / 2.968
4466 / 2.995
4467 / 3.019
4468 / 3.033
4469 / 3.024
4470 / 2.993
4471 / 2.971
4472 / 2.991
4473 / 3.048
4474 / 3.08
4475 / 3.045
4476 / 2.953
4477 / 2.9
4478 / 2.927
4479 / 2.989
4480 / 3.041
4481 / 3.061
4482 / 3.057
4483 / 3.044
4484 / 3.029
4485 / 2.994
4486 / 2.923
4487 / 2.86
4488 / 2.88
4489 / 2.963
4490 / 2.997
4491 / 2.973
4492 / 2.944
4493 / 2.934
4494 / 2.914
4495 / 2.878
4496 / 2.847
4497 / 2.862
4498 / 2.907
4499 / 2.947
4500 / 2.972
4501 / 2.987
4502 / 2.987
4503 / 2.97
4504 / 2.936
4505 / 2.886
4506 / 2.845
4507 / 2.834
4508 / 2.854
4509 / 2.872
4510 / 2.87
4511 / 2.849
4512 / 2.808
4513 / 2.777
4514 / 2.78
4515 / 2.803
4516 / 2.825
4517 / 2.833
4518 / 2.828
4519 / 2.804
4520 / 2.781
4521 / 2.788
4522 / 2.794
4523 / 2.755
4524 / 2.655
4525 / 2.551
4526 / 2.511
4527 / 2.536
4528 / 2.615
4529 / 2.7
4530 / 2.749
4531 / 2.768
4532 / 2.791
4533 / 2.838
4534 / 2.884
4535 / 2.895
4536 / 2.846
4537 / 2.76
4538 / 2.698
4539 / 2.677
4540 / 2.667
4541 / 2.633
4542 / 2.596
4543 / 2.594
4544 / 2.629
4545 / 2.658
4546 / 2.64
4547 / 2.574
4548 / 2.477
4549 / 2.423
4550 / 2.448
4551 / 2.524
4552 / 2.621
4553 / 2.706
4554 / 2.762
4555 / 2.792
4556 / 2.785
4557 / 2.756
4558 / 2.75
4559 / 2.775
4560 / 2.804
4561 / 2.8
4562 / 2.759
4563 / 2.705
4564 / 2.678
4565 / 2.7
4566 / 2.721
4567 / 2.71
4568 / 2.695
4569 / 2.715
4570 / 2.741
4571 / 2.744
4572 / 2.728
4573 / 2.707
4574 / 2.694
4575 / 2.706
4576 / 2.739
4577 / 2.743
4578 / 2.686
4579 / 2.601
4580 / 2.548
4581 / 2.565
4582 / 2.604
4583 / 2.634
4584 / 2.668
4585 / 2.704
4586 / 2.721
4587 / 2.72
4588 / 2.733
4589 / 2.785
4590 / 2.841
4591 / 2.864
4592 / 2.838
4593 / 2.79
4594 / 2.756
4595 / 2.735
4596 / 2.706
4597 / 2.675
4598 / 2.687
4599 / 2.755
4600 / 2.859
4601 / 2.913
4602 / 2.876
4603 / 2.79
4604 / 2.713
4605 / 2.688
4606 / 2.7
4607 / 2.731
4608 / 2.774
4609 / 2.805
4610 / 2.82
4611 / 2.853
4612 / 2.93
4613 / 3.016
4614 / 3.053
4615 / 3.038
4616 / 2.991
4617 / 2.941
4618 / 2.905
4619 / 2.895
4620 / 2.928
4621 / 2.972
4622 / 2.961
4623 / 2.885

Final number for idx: 2.92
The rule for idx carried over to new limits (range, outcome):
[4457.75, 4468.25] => 3.03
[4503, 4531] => 2.78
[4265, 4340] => 3.28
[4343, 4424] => 3.3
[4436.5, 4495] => 3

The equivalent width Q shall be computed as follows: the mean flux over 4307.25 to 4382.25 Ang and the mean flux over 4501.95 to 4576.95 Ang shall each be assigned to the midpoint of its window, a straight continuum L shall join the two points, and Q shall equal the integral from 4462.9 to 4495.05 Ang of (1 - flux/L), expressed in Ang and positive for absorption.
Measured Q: -1.0 Ang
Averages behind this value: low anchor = 3.25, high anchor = 2.73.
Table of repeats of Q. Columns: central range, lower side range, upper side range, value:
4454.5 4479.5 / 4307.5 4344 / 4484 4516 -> -0.48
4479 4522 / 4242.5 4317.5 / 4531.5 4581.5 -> -1.31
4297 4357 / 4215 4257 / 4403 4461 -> -0.41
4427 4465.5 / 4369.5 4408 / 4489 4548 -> 0.77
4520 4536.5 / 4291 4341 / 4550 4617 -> 0.72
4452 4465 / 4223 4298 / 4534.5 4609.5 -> -0.69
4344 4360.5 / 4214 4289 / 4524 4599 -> -1.11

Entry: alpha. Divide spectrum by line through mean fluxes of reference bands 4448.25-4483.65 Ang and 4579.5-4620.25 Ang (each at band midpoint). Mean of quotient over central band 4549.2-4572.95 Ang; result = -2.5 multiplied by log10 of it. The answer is 0.06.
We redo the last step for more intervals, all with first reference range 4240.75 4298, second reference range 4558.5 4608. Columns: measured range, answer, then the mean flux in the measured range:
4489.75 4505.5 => -0.017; 2.93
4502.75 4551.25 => 0.040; 2.73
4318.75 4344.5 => -0.010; 3.22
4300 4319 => -0.015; 3.28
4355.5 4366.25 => -0.090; 3.41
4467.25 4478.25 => -0.024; 3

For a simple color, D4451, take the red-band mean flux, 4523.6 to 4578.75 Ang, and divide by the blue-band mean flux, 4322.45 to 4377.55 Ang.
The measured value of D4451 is 0.8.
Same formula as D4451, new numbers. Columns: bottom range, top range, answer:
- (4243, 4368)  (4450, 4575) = 0.87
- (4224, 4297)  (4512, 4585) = 0.82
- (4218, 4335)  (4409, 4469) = 0.93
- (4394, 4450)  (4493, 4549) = 0.87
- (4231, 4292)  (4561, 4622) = 0.84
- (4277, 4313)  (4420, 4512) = 0.90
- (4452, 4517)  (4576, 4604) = 0.92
